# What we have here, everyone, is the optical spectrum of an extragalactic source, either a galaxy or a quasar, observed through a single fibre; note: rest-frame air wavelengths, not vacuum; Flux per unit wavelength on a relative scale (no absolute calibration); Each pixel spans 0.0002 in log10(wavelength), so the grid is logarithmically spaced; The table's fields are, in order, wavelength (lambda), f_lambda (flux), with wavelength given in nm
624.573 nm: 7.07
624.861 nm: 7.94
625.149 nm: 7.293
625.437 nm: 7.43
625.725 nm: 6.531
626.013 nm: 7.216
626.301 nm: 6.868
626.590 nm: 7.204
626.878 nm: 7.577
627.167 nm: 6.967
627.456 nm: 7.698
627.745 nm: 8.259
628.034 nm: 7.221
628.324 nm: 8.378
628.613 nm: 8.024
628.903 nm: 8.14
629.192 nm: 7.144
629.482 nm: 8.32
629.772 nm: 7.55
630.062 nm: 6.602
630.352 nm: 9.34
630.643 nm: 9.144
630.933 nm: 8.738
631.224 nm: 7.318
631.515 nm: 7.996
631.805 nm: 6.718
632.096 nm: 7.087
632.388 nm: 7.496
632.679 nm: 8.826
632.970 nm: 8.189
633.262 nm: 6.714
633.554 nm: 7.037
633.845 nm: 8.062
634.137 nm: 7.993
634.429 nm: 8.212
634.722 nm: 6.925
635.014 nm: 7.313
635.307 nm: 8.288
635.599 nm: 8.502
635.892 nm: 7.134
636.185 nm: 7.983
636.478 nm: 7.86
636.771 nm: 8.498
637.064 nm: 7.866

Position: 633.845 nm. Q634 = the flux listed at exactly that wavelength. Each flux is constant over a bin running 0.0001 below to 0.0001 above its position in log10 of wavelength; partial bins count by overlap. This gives 8.062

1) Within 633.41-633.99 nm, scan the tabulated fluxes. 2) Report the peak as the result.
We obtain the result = 8.062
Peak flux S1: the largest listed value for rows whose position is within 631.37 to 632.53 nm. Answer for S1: 7.996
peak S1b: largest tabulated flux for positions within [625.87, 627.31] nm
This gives 7.577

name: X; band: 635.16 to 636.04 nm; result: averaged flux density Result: 7.97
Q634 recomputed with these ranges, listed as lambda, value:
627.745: 8.259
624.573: 7.07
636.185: 7.983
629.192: 7.144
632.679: 8.826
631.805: 6.718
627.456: 7.698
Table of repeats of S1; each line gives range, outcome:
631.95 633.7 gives 8.826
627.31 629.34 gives 8.378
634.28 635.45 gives 8.288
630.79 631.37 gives 8.738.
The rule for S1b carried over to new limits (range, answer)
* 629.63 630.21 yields 7.55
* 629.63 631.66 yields 9.34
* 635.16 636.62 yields 8.502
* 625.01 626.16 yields 7.43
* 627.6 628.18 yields 8.259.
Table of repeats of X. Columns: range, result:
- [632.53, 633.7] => 7.7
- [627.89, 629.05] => 7.94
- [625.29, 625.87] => 6.99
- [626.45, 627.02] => 7.4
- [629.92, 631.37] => 8.23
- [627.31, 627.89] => 7.98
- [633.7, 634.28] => 8.03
